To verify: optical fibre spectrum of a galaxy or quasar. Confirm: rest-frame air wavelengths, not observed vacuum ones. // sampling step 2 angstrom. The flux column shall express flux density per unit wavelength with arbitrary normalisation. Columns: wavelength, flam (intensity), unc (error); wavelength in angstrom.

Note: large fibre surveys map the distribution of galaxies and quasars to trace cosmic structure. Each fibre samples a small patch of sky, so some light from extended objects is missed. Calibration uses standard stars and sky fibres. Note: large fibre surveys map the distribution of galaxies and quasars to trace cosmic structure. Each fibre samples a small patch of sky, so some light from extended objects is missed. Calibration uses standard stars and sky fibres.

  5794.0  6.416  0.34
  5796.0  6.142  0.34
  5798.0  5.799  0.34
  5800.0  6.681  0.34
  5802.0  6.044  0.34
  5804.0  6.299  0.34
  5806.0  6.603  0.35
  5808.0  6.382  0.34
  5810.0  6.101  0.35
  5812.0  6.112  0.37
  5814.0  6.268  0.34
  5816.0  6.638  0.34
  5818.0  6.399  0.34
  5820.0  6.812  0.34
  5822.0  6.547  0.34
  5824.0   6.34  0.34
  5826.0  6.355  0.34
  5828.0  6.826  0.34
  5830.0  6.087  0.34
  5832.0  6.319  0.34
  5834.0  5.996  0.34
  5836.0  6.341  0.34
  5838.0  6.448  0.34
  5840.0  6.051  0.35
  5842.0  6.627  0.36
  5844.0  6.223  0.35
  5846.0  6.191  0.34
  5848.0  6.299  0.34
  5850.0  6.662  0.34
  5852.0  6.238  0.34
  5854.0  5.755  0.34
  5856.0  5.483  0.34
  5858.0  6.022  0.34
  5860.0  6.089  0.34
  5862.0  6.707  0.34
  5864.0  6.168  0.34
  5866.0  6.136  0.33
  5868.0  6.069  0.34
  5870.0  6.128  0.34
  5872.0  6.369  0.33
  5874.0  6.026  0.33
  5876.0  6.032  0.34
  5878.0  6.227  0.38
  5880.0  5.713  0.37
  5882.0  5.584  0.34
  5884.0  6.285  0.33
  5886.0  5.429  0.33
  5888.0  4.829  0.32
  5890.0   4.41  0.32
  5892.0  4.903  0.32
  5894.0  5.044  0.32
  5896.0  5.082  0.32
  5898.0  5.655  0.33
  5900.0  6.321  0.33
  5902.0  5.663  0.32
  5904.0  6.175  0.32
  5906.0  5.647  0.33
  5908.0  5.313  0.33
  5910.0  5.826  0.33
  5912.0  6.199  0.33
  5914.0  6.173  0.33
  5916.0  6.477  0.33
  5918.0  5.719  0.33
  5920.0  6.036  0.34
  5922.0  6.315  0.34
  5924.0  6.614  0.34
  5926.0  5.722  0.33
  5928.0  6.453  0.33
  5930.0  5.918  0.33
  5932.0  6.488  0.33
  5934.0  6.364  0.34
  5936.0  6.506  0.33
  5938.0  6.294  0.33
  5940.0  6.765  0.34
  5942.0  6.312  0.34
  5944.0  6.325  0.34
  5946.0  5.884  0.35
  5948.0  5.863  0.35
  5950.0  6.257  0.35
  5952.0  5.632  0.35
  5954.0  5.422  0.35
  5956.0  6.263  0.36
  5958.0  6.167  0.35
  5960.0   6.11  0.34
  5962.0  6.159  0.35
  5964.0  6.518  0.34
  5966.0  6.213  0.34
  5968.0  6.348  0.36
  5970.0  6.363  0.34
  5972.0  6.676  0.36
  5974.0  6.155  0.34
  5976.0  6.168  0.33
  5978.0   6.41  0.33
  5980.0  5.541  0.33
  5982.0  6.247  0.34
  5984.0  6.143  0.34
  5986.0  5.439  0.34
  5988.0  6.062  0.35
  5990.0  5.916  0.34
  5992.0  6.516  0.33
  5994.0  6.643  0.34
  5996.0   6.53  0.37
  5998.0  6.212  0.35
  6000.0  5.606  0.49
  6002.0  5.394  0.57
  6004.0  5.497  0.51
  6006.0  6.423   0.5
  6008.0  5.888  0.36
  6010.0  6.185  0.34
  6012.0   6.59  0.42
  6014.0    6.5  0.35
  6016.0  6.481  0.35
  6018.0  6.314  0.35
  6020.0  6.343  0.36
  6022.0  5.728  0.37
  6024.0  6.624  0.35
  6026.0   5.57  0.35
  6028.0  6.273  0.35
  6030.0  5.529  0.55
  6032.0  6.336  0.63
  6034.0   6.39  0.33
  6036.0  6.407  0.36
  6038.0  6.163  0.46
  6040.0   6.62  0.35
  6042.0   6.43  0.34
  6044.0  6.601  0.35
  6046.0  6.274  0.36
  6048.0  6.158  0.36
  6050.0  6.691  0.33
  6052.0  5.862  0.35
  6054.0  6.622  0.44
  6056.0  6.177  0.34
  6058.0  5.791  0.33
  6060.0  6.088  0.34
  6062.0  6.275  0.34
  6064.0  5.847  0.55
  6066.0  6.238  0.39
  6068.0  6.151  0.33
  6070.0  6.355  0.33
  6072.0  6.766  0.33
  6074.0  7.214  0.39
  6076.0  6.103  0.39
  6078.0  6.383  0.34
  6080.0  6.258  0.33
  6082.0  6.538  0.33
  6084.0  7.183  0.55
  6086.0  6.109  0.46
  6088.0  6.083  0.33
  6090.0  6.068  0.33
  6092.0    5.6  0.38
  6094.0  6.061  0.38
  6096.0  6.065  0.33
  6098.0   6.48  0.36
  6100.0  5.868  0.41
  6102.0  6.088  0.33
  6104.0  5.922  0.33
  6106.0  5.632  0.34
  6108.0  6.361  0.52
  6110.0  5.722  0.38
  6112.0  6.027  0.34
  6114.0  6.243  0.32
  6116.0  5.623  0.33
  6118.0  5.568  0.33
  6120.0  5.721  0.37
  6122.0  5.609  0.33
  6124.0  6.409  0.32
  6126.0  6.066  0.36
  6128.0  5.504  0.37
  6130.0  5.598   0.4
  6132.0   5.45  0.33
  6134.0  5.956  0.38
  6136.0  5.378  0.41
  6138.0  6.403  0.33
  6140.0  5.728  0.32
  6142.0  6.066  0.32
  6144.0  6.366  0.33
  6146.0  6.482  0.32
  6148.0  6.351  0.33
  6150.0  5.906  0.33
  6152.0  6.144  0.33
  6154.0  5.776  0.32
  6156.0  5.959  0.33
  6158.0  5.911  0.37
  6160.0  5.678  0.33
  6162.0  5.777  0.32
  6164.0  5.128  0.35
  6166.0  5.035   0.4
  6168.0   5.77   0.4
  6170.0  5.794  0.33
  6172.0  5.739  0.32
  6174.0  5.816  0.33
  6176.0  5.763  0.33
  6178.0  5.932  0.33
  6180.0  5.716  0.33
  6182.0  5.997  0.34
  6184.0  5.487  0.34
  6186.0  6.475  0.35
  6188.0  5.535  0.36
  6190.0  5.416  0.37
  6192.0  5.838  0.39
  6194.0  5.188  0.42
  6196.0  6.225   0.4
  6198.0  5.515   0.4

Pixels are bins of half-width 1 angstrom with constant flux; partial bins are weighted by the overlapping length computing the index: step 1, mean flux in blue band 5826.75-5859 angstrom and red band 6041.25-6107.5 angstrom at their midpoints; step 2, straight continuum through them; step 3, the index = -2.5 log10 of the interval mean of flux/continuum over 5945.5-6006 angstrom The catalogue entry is 0.026 mag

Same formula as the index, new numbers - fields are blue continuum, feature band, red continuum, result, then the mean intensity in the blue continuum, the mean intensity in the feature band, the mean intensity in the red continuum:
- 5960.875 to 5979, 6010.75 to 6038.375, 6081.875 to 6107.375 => 0.00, 6.33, 6.23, 6.12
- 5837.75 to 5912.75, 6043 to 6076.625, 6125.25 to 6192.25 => -0.08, 5.89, 6.31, 5.82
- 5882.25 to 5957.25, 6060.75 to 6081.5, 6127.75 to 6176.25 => -0.09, 5.91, 6.36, 5.82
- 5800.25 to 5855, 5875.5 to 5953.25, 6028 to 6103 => 0.07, 6.34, 5.91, 6.27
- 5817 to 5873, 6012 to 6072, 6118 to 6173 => -0.05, 6.27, 6.25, 5.84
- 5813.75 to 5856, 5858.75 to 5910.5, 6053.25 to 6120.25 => 0.10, 6.33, 5.76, 6.16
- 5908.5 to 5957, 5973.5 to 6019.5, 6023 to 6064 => 0.01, 6.15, 6.13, 6.23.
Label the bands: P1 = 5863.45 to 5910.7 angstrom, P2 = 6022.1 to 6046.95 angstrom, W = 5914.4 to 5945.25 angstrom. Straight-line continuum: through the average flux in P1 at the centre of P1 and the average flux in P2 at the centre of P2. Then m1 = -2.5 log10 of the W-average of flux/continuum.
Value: -0.07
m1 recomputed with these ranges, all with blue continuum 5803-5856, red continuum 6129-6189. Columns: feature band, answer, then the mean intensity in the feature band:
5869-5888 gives 0.060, 5.92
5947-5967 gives 0.014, 6.06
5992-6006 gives 0.004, 6.05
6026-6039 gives -0.020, 6.14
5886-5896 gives 0.264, 4.89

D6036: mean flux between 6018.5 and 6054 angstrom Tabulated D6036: 6.25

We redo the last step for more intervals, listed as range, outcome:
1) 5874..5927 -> 5.75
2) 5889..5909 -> 5.42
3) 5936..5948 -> 6.29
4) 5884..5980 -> 5.99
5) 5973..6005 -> 6.03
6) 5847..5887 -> 6.07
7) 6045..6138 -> 6.09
